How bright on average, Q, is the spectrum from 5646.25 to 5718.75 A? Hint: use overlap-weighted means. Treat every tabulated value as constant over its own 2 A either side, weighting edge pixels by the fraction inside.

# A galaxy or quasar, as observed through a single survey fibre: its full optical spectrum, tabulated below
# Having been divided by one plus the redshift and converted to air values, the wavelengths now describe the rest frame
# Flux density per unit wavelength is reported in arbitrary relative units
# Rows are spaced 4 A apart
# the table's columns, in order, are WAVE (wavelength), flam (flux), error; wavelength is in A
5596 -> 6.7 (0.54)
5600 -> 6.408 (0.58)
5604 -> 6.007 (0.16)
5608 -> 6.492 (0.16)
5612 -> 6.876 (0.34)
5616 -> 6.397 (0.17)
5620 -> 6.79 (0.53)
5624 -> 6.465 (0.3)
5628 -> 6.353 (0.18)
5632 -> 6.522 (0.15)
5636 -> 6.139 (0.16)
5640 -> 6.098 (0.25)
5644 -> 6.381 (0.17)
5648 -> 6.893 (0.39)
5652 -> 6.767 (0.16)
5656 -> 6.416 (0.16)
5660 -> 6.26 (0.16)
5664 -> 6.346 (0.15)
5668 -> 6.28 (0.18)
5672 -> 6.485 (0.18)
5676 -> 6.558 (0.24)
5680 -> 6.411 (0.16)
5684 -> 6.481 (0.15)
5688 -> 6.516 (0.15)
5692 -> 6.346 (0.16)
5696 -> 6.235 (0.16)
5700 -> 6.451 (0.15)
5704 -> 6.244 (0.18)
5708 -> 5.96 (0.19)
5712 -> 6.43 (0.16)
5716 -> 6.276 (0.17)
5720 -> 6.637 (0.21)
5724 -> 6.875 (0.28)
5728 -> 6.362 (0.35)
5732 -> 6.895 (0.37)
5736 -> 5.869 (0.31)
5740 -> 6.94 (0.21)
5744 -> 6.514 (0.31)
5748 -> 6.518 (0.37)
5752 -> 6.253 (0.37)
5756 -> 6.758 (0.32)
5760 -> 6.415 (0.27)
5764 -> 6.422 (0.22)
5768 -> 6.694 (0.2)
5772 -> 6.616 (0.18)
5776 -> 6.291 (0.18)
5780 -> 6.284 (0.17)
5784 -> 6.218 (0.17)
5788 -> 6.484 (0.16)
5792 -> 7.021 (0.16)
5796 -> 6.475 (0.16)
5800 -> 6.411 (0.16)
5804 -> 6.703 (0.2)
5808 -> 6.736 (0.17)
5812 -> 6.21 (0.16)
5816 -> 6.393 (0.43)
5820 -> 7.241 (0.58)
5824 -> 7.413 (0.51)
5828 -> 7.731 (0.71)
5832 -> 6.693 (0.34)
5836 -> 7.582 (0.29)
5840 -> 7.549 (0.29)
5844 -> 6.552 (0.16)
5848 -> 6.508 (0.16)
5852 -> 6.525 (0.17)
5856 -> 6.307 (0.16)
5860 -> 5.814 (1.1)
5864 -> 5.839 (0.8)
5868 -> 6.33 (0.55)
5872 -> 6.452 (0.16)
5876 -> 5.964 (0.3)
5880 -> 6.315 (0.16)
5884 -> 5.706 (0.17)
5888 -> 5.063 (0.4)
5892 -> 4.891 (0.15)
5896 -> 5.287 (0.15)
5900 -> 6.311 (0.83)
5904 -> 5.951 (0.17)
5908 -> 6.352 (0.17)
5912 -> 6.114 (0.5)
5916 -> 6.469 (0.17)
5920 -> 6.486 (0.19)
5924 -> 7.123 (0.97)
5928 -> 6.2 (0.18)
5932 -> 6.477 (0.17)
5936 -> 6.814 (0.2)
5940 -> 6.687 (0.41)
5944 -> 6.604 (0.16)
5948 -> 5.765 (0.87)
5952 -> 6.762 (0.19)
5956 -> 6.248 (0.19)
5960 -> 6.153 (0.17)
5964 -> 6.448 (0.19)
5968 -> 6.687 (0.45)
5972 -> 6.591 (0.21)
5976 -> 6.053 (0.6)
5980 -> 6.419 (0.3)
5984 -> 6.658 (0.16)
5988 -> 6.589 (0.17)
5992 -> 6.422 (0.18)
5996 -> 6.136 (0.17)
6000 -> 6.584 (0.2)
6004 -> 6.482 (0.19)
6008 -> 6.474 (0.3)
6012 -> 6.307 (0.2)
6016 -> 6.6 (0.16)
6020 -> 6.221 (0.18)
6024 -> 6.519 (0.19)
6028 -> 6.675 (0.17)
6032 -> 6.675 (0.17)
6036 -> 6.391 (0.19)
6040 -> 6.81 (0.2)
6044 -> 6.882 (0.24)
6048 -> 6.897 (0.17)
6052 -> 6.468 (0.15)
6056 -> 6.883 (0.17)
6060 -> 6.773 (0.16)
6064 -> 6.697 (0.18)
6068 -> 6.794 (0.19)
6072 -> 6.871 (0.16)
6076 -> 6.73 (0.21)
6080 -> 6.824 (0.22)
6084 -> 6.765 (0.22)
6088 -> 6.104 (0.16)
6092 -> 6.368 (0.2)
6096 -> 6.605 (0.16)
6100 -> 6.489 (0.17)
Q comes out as 6.41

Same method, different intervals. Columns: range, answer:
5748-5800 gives 6.49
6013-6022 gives 6.4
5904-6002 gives 6.44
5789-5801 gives 6.64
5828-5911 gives 6.24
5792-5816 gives 6.54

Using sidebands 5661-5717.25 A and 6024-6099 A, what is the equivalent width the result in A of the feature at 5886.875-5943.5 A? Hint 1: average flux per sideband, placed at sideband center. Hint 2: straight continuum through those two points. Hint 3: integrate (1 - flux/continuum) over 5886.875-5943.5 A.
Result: 3.1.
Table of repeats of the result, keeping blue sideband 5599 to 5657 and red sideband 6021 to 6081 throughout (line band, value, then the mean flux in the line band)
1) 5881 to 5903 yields 3.7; 5.51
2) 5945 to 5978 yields 1.6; 6.35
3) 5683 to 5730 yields 0.8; 6.4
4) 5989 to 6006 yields 0.7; 6.42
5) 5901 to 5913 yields 0.9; 6.16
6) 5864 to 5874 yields 0.5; 6.28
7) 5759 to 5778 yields 0.2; 6.49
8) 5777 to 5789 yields 0.5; 6.31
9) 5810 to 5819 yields 0.2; 6.41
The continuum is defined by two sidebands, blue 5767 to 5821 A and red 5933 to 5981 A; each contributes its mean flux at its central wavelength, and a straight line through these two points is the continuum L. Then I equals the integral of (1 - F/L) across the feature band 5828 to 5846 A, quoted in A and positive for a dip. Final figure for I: -1.8 A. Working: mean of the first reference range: 6.54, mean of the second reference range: 6.44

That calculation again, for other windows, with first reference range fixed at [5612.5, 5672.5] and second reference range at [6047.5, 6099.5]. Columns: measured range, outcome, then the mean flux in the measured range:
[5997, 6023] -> 0.77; 6.44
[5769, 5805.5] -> 0.10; 6.5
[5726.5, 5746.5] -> -0.07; 6.52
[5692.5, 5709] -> 0.58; 6.25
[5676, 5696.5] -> 0.14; 6.43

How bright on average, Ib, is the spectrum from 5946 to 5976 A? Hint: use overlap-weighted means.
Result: 6.36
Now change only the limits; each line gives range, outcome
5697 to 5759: 6.46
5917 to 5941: 6.62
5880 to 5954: 6.17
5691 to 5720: 6.3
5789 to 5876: 6.67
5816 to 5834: 7.17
